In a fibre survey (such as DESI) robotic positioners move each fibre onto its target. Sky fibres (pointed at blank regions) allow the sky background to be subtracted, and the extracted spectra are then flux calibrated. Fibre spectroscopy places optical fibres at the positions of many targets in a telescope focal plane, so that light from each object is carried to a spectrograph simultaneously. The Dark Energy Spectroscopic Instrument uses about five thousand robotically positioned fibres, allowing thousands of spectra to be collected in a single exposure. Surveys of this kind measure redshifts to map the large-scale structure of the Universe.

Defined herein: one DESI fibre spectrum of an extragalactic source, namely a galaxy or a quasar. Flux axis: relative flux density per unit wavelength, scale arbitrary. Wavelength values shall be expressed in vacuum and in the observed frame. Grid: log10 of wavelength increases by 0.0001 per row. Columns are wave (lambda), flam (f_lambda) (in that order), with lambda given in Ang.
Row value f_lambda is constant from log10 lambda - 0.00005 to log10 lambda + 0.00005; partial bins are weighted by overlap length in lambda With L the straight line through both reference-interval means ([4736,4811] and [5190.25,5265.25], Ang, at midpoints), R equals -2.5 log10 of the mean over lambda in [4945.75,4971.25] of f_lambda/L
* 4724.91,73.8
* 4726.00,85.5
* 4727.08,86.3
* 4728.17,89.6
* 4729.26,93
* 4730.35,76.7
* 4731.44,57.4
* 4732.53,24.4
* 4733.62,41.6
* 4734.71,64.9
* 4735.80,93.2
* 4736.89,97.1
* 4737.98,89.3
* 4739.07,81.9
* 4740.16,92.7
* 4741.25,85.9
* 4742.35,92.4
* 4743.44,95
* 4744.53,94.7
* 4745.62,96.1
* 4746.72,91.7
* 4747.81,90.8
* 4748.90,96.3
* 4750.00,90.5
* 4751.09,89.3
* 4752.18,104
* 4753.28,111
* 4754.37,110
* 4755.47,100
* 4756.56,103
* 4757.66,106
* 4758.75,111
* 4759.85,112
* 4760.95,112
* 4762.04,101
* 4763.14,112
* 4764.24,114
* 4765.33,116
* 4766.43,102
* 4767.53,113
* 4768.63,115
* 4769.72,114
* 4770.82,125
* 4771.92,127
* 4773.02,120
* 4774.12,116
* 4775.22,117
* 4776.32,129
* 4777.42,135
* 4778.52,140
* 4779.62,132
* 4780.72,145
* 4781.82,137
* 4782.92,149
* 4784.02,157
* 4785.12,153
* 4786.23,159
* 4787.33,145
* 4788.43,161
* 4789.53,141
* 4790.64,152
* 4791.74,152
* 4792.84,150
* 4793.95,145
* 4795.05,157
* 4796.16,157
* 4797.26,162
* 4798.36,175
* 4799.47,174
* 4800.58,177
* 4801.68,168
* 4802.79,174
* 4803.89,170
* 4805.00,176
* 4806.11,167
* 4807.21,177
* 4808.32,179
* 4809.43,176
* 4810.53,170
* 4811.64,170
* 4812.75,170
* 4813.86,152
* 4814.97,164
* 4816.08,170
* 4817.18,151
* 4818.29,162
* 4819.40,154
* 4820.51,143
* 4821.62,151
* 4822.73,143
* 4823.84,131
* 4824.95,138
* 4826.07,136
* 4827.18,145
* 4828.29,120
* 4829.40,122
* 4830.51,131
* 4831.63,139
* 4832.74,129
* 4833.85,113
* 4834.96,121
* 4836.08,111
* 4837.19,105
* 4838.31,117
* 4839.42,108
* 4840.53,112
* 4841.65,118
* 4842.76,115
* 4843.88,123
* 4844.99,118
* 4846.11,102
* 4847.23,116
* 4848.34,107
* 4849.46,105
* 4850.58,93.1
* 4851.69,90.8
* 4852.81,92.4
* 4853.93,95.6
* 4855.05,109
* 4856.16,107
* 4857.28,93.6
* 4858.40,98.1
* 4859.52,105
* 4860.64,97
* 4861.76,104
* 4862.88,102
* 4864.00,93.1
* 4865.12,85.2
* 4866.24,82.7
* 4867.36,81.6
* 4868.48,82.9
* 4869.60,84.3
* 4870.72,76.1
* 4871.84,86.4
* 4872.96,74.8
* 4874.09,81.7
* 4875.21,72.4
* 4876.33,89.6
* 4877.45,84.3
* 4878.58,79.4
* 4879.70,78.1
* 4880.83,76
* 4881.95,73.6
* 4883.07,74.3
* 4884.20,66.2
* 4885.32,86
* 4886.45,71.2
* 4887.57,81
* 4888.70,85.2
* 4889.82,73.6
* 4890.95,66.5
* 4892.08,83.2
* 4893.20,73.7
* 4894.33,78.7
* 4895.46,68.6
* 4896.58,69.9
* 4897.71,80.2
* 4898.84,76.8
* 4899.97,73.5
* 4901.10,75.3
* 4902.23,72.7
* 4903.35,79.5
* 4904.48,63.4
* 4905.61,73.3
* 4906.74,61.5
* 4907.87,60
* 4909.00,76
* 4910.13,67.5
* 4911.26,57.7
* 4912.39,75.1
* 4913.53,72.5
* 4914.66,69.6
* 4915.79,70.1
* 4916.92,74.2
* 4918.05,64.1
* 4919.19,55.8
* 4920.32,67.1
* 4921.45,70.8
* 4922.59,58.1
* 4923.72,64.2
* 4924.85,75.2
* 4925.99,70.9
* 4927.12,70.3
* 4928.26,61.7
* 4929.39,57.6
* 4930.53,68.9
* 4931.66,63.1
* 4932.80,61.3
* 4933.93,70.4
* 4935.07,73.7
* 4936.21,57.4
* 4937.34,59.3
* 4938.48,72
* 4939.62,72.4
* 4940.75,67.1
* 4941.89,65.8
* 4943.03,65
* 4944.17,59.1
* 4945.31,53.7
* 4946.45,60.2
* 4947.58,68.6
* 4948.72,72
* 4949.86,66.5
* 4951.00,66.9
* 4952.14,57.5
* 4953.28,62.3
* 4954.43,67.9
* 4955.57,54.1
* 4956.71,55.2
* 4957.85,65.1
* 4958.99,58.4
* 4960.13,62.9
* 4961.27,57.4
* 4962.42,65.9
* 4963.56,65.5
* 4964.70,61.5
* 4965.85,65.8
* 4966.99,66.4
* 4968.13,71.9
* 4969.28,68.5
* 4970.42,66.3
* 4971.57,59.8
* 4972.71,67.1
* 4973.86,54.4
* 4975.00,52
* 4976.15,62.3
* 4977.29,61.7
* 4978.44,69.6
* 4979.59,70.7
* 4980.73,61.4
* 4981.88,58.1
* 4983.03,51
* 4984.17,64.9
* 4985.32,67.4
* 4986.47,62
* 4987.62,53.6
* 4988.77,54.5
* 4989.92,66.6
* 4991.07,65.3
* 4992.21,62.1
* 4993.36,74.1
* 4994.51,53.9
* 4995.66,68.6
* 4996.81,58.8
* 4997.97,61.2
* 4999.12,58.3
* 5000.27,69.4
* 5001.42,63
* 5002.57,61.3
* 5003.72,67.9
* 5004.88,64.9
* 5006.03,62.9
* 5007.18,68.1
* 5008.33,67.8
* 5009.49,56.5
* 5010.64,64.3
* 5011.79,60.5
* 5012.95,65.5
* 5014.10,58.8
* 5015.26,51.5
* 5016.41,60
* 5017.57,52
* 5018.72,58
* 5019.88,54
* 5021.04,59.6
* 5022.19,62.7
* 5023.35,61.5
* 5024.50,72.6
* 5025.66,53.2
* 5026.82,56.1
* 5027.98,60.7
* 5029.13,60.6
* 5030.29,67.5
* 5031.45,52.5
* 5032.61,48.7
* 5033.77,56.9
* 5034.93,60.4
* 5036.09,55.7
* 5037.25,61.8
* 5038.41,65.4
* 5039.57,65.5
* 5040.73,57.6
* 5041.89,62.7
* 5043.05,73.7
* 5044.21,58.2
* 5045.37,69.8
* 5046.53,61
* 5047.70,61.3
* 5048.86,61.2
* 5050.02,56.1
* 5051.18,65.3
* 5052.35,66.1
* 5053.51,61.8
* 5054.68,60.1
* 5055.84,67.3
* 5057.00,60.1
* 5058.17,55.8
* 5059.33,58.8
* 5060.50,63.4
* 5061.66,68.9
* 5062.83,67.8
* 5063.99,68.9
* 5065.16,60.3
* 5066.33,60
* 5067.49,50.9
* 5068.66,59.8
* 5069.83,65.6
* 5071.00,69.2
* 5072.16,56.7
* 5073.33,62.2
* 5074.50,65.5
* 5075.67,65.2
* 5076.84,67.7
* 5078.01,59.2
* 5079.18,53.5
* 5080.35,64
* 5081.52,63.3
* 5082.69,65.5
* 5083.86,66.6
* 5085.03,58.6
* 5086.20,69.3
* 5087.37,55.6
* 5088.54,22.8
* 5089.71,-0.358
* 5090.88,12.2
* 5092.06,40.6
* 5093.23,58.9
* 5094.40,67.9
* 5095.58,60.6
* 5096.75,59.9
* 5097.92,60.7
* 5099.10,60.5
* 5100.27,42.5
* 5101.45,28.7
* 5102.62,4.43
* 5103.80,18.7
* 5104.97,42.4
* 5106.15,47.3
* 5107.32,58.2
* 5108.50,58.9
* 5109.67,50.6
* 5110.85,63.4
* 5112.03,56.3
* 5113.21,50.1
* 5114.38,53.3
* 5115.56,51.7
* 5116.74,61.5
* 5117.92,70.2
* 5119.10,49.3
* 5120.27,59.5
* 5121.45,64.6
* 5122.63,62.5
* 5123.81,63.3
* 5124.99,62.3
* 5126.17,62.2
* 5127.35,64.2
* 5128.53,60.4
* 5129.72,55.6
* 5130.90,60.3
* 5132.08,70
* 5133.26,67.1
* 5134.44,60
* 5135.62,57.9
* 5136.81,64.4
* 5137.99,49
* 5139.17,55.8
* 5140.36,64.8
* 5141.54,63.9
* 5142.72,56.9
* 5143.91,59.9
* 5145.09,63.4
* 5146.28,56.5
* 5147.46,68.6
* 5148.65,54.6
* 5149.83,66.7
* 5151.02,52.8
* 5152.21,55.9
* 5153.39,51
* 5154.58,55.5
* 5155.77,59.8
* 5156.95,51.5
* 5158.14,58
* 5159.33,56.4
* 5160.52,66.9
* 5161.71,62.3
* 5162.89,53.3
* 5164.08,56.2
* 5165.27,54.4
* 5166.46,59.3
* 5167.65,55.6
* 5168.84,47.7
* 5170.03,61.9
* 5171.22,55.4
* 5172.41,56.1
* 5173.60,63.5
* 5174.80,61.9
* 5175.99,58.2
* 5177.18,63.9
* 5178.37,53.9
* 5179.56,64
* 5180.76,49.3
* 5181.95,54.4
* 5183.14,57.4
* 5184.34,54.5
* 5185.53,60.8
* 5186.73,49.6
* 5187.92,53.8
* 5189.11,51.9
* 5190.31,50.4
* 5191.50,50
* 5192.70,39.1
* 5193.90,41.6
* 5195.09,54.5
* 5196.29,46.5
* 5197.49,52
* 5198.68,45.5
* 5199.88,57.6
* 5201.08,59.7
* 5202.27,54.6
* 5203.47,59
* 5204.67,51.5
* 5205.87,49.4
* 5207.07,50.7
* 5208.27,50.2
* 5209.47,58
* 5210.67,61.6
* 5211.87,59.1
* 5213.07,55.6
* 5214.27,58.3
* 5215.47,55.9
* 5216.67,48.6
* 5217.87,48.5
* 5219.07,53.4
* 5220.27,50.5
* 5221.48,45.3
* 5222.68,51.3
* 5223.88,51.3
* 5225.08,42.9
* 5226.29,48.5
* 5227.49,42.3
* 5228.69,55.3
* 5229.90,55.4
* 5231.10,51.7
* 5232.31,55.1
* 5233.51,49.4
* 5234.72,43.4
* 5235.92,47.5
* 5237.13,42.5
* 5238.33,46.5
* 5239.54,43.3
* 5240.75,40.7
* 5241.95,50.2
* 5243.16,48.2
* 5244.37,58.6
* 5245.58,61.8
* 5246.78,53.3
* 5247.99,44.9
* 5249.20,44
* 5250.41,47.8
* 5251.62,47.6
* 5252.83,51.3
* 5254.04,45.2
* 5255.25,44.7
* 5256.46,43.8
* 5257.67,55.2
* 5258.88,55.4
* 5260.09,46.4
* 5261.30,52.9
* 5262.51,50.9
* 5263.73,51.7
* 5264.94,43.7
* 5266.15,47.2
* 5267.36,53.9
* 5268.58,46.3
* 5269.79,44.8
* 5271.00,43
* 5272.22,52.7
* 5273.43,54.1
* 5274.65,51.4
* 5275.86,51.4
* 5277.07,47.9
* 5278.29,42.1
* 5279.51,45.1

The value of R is 0.45 mag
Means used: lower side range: 129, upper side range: 50.4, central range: 63.9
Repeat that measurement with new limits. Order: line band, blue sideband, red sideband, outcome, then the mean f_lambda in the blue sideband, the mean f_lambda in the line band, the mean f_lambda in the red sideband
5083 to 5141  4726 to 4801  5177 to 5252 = 0.23 mag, 115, 53.3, 51.4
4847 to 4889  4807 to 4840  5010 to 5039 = 0.38 mag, 143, 88.3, 59.2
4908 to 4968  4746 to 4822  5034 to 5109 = 0.40 mag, 138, 65.2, 56.5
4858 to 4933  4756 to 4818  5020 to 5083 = 0.42 mag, 144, 75.4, 61.7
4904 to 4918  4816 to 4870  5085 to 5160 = 0.42 mag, 115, 68.3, 54.2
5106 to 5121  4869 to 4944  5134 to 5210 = 0.05 mag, 71.5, 56.5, 55.9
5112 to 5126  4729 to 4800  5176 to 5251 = 0.11 mag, 116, 58.9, 51.6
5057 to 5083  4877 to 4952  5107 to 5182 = 0.00 mag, 69.7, 62.3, 58.7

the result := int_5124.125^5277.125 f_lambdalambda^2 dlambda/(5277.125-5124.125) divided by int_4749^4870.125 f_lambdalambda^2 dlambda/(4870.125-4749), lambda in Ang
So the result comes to 0.5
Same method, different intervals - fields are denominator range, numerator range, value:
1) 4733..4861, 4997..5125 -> 0.51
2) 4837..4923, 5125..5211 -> 0.76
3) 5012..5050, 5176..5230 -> 0.94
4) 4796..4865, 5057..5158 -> 0.47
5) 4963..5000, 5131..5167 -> 1.01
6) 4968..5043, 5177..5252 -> 0.91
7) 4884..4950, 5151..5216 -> 0.89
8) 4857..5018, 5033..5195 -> 0.89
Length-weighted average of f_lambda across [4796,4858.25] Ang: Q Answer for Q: 137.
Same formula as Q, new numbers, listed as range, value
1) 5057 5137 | 56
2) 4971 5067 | 61.6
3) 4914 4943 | 66.4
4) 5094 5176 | 56.6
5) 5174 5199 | 53.2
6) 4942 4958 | 62.4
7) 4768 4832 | 149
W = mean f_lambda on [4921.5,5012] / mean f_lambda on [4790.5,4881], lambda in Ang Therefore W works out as 0.51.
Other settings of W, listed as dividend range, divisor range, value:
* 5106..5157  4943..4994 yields 0.94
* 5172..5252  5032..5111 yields 0.92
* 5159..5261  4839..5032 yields 0.73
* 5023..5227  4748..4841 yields 0.41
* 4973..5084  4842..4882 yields 0.66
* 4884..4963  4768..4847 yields 0.47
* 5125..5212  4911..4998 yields 0.89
